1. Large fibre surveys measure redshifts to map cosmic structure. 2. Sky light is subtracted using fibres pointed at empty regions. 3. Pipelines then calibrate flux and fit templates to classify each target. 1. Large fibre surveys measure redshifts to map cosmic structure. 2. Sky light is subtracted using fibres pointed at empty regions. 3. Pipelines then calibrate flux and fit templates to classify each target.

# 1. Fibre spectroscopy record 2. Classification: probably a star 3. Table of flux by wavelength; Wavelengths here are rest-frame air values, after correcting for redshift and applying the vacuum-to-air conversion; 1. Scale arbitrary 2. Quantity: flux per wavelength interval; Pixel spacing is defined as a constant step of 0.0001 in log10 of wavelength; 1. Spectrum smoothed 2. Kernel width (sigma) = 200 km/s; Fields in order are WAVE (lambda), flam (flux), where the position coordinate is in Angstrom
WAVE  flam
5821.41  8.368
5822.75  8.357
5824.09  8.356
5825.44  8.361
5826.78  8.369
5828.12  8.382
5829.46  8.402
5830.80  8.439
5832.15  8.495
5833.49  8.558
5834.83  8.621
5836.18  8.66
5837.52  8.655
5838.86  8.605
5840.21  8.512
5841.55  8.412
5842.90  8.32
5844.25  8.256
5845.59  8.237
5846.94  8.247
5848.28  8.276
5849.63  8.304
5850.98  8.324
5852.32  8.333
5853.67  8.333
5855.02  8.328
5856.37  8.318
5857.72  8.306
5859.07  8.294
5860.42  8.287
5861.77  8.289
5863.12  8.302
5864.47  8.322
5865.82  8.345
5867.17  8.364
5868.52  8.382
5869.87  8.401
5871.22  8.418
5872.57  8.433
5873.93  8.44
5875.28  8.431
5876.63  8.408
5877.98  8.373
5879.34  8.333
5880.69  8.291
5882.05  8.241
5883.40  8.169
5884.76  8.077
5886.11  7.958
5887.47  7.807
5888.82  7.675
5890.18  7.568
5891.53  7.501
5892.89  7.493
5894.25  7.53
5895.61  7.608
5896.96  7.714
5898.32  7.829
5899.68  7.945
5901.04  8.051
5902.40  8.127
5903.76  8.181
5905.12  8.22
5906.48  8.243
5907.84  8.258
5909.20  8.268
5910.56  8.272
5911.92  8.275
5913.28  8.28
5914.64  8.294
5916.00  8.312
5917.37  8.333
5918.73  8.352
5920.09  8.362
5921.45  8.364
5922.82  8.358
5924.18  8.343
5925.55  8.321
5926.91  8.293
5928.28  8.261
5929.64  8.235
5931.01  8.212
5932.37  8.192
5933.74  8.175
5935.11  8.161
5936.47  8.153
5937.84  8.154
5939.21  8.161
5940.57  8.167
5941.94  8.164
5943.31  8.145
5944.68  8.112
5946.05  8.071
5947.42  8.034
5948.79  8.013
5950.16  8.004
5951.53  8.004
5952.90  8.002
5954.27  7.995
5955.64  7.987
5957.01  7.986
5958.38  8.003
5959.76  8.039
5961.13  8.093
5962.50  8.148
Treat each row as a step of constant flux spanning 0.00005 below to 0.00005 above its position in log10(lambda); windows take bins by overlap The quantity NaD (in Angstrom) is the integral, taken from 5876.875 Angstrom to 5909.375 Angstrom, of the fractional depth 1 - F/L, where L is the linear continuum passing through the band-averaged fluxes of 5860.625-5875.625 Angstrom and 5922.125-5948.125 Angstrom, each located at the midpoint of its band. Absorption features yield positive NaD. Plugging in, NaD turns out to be 1.3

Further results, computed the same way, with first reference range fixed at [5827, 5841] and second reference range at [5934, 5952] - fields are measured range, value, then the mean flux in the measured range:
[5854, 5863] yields 0.1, 8.3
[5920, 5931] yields -0.2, 8.3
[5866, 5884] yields 0.0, 8.36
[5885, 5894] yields 0.7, 7.68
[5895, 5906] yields 0.4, 7.97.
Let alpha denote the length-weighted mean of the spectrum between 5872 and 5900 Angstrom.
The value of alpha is 7.99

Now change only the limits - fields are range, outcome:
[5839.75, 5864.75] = 8.31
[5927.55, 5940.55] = 8.19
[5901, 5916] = 8.24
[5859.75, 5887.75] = 8.3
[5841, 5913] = 8.17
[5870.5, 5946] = 8.15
